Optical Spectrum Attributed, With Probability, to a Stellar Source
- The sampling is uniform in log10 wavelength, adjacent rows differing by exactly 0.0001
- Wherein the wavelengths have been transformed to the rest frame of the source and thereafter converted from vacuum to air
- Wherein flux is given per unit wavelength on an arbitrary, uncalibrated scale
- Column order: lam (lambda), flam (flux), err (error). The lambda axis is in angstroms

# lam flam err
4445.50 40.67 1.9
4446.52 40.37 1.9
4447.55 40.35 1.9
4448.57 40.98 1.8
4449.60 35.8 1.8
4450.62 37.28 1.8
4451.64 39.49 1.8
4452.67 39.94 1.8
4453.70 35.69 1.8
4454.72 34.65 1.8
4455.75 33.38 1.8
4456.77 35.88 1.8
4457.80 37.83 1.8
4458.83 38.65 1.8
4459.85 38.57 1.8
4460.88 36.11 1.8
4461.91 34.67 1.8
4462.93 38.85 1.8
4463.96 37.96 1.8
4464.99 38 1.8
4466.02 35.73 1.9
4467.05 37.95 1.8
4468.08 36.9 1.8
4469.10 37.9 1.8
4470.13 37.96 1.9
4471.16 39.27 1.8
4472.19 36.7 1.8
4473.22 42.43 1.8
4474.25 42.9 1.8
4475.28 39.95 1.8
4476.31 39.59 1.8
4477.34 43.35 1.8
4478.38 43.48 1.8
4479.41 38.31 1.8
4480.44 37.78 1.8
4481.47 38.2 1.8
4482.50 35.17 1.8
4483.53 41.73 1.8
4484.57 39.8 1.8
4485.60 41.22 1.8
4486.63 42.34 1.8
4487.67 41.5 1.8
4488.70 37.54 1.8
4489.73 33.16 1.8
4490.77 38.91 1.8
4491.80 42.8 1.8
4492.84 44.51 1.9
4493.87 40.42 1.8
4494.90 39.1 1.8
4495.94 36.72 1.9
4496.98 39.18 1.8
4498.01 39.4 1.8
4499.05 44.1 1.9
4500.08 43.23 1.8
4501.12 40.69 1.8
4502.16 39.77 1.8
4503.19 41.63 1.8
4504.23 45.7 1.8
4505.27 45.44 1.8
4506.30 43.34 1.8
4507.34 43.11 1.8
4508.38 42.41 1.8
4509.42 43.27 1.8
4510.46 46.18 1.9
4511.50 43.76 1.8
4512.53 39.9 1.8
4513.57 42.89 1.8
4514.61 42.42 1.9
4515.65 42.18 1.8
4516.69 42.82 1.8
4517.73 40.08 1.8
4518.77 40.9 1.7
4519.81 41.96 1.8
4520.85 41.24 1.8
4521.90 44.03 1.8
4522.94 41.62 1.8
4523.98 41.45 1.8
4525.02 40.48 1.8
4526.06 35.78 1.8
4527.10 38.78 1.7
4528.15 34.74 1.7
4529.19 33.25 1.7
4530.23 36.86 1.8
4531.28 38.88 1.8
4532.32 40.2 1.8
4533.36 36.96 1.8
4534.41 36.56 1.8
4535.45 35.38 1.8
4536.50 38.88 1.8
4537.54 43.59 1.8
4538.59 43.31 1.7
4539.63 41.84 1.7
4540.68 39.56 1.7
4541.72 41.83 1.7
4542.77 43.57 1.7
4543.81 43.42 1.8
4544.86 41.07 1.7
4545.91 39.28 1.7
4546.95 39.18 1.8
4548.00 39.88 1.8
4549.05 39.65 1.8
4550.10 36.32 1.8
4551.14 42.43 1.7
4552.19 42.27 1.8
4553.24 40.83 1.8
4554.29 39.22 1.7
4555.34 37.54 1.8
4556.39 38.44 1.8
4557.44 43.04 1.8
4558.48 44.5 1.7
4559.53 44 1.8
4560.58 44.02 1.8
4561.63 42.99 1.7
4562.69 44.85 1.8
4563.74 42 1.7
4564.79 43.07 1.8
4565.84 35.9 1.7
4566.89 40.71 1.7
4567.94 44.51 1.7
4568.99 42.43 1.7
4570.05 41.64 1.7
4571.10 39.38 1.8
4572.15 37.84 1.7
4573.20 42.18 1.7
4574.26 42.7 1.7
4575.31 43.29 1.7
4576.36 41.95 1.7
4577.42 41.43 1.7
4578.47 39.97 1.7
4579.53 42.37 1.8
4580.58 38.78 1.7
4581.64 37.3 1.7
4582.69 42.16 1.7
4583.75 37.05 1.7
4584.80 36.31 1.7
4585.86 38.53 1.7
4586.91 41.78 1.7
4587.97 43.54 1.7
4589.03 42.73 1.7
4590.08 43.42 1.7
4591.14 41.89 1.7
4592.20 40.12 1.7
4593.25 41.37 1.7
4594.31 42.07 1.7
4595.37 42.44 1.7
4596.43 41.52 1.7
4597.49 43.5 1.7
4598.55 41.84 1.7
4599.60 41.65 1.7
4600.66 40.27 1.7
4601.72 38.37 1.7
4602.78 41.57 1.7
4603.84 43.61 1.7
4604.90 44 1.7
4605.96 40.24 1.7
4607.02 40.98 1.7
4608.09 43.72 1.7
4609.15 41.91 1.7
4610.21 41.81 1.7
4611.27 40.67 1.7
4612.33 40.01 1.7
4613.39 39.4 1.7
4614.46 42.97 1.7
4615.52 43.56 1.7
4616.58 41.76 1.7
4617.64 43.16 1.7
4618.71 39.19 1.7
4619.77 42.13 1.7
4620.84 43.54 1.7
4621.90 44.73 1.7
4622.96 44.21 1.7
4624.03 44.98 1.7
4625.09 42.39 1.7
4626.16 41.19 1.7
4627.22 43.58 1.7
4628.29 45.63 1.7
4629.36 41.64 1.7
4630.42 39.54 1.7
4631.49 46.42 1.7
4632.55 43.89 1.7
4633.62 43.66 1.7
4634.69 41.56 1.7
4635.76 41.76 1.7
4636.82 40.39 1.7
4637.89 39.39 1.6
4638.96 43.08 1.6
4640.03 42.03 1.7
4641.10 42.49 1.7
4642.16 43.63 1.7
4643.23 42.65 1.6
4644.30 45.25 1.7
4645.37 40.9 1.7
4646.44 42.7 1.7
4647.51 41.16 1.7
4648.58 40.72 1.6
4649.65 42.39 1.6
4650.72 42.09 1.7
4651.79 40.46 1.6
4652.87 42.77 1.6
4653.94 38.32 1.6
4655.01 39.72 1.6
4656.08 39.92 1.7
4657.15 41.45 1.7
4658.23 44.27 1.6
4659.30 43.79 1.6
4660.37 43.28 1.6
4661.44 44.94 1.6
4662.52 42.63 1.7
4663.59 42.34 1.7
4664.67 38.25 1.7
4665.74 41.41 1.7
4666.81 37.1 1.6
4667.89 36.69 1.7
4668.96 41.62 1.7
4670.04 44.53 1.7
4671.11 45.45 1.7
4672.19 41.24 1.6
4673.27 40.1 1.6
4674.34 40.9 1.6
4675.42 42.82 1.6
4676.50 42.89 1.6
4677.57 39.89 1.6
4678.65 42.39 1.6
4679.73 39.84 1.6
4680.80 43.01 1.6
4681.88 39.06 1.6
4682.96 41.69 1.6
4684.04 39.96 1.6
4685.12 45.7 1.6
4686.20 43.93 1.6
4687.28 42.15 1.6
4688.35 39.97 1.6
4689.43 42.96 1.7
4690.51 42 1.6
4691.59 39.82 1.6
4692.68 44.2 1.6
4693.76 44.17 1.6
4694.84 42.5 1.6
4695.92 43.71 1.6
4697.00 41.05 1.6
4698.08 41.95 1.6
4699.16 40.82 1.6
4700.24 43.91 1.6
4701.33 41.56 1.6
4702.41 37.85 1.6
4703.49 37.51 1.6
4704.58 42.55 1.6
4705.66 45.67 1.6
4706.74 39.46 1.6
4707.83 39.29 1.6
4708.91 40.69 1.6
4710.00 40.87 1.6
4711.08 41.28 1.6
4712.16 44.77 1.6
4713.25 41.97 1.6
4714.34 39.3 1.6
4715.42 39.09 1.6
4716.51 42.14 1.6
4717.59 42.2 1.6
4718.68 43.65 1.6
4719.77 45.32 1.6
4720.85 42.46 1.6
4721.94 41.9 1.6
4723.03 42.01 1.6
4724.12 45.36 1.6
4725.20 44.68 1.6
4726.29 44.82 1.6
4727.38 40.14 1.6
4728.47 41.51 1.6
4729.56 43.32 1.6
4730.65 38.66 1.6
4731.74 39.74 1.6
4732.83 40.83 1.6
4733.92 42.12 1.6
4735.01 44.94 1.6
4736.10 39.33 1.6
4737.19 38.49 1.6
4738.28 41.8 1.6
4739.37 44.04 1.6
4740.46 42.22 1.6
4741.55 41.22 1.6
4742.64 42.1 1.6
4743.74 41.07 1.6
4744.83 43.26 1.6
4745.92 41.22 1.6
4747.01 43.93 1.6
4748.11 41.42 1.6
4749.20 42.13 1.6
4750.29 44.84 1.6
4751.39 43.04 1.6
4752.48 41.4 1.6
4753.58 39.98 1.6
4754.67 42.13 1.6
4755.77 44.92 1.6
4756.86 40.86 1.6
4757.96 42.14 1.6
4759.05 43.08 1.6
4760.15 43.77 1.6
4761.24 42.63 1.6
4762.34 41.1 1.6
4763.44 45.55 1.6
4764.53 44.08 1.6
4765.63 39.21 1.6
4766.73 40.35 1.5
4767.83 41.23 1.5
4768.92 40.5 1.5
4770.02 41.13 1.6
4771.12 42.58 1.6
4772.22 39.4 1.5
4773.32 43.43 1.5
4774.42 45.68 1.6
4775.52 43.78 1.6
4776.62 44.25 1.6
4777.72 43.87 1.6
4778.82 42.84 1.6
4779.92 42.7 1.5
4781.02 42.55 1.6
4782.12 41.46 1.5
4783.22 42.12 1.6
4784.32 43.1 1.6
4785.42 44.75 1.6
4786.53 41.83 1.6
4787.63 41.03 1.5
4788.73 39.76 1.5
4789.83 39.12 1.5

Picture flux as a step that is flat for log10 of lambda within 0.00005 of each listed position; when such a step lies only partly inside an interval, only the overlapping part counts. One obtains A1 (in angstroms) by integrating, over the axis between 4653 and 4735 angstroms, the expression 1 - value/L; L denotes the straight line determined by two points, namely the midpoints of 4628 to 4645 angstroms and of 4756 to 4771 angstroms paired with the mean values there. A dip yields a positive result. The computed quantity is 1.2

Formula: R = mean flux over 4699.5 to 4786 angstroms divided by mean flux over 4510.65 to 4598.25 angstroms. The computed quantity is 1.03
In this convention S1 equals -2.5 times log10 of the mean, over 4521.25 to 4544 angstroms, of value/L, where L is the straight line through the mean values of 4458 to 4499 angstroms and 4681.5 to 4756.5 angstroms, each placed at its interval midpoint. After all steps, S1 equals 0.01 mag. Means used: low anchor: 39.1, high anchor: 42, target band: 39.5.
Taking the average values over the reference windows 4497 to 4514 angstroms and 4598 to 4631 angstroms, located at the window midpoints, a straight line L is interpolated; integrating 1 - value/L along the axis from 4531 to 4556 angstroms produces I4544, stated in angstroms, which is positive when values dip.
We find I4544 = 1.42 angstroms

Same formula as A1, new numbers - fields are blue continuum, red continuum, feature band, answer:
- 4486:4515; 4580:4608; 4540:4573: 0.1 angstroms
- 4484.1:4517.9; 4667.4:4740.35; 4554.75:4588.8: 0.4 angstroms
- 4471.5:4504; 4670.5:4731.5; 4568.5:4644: -1.1 angstroms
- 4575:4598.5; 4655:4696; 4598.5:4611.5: -0.1 angstroms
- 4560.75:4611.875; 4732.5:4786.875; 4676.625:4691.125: 0.1 angstroms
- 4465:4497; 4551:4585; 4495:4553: -0.7 angstroms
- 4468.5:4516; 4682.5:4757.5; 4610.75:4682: -0.6 angstroms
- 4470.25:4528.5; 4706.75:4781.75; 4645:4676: 0.1 angstroms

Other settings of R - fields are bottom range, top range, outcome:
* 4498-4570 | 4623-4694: 1.02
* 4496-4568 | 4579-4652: 1.02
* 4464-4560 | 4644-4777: 1.04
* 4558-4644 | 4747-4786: 1.02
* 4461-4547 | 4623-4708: 1.04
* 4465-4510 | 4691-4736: 1.04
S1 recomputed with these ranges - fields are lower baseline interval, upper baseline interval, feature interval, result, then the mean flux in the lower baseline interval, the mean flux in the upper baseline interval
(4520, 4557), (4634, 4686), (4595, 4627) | -0.031 mag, 39.7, 41.7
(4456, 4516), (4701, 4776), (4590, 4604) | -0.017 mag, 40.1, 42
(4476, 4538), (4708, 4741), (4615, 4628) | -0.043 mag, 40.5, 42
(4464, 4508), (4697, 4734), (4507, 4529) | -0.024 mag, 40.1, 41.7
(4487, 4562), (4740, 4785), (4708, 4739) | 0.007 mag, 40.8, 42.4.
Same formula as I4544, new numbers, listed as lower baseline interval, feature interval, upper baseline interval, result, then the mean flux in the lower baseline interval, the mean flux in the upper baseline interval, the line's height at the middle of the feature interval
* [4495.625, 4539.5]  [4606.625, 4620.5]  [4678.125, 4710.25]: -0.13 angstroms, 40.8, 41.7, 41.3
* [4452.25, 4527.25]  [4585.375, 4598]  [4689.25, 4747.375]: -0.32 angstroms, 40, 41.9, 40.9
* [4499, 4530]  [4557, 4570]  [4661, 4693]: -0.34 angstroms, 41.5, 41.6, 41.5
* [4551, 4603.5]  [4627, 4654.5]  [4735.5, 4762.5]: -0.42 angstroms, 41.3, 42.1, 41.6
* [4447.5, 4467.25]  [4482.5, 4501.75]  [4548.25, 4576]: -0.77 angstroms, 37.3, 41.4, 38.7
